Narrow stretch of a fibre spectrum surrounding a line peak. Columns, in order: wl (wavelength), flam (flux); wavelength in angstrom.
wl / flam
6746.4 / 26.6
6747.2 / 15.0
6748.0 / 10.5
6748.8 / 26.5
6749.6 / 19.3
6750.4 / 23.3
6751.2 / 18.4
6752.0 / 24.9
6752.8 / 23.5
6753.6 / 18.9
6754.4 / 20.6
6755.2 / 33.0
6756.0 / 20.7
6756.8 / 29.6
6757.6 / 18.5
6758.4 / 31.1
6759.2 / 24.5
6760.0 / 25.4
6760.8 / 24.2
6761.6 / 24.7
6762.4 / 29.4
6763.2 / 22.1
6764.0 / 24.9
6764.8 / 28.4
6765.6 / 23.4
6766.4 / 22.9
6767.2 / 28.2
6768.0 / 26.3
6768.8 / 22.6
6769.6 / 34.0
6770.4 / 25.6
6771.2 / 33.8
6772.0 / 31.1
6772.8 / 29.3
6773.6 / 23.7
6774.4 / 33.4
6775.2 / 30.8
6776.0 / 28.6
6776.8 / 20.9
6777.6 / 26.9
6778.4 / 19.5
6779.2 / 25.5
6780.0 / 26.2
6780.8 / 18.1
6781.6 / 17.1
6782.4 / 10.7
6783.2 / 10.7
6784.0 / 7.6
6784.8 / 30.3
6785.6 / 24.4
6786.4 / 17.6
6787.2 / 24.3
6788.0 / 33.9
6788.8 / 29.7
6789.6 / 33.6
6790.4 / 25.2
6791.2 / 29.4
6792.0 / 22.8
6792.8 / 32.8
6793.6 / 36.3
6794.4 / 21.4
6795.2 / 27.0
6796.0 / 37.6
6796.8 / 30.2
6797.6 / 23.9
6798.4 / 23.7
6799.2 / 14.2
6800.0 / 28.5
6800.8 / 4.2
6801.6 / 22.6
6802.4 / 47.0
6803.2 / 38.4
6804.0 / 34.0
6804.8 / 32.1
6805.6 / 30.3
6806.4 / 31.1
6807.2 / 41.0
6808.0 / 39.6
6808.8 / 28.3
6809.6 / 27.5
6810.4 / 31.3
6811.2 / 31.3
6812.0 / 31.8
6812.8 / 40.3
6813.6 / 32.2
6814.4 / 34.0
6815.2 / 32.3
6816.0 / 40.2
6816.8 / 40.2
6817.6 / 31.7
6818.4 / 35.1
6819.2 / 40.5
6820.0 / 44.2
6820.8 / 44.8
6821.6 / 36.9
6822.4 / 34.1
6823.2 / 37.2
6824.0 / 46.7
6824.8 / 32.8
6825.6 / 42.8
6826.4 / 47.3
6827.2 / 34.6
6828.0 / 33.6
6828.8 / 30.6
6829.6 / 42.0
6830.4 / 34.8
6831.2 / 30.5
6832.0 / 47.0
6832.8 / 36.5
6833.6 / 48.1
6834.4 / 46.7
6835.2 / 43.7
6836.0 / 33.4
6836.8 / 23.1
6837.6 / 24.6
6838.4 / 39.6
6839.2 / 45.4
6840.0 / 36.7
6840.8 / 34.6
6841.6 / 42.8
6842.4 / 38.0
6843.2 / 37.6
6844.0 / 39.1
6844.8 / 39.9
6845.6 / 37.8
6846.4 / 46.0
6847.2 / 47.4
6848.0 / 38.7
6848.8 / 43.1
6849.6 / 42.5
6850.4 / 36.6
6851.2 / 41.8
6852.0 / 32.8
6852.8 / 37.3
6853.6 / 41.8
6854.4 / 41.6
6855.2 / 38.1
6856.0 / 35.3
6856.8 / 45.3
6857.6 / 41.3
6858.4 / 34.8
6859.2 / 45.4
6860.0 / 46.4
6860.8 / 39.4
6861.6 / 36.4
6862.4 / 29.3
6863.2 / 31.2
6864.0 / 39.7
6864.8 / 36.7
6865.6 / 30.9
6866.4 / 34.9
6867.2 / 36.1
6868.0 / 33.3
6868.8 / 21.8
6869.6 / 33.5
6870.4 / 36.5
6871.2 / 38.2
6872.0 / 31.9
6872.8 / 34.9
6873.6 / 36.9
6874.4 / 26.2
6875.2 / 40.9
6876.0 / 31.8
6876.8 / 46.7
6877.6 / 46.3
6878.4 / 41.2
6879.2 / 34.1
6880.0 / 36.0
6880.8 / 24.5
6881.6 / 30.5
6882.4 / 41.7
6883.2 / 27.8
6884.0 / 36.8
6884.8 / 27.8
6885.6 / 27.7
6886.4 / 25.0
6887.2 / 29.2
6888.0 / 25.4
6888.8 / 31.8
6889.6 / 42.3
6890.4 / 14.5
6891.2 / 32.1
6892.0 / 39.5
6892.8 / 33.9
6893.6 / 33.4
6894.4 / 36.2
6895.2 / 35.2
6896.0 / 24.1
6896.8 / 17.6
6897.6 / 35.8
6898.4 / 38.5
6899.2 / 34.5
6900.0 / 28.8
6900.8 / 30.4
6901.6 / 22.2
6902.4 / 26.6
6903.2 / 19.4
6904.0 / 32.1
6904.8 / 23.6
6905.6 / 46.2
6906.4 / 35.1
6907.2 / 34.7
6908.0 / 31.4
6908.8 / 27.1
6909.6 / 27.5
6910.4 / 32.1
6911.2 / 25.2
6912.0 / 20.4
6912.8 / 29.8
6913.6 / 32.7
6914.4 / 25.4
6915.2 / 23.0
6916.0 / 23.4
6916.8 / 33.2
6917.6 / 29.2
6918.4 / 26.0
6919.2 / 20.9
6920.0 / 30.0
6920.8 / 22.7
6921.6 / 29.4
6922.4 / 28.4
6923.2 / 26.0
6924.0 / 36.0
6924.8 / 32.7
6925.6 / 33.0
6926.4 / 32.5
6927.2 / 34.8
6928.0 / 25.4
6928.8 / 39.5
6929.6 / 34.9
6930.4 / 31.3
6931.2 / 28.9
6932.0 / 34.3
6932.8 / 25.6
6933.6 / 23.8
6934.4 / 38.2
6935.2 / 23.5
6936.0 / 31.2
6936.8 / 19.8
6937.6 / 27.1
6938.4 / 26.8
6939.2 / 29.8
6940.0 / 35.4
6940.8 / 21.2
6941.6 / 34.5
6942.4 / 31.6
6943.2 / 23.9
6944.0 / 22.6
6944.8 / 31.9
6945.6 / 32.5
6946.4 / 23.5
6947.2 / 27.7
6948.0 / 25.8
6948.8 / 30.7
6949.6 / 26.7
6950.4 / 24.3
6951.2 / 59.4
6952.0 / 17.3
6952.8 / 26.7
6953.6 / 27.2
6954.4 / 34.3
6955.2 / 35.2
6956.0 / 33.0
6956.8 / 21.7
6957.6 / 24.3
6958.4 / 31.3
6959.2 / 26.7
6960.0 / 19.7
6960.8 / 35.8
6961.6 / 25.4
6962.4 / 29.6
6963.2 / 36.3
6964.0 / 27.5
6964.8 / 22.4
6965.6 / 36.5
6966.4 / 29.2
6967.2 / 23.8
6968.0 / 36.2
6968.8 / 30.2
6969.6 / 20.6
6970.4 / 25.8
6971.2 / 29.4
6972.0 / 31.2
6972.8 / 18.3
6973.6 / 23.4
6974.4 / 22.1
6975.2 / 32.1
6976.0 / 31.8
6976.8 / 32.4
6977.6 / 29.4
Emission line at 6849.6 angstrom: Mg II 2798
